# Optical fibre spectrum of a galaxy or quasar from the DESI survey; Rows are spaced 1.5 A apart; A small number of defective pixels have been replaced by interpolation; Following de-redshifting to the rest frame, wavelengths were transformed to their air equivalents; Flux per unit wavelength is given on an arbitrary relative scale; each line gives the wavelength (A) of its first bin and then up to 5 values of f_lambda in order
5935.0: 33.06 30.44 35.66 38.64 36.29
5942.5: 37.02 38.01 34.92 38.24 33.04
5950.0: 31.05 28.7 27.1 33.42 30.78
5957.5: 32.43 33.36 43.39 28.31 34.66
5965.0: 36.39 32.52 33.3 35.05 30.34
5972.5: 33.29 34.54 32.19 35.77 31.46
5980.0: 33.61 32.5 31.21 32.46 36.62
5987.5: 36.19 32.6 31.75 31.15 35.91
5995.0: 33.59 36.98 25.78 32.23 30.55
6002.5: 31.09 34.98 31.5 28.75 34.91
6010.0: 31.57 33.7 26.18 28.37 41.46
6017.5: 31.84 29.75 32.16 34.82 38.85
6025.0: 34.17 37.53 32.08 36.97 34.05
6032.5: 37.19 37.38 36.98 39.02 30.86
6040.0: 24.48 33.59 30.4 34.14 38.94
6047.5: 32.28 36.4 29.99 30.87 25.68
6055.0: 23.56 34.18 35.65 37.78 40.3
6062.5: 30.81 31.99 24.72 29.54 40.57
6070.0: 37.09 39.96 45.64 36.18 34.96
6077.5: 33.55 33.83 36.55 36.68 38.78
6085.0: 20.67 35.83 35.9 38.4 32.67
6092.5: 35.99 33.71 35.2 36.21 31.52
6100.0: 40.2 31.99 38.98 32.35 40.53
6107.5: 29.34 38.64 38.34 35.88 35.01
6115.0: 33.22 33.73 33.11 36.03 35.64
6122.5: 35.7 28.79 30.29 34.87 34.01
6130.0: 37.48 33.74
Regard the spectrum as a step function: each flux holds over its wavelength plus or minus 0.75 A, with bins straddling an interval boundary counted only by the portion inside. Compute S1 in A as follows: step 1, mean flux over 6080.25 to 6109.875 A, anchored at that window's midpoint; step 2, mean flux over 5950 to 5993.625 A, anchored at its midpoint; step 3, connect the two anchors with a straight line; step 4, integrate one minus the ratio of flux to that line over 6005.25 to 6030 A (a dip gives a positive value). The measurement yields 0.4 A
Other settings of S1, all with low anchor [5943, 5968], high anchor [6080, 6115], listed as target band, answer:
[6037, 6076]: 1.3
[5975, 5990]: 0.2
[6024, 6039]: -0.6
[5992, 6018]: 1.4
